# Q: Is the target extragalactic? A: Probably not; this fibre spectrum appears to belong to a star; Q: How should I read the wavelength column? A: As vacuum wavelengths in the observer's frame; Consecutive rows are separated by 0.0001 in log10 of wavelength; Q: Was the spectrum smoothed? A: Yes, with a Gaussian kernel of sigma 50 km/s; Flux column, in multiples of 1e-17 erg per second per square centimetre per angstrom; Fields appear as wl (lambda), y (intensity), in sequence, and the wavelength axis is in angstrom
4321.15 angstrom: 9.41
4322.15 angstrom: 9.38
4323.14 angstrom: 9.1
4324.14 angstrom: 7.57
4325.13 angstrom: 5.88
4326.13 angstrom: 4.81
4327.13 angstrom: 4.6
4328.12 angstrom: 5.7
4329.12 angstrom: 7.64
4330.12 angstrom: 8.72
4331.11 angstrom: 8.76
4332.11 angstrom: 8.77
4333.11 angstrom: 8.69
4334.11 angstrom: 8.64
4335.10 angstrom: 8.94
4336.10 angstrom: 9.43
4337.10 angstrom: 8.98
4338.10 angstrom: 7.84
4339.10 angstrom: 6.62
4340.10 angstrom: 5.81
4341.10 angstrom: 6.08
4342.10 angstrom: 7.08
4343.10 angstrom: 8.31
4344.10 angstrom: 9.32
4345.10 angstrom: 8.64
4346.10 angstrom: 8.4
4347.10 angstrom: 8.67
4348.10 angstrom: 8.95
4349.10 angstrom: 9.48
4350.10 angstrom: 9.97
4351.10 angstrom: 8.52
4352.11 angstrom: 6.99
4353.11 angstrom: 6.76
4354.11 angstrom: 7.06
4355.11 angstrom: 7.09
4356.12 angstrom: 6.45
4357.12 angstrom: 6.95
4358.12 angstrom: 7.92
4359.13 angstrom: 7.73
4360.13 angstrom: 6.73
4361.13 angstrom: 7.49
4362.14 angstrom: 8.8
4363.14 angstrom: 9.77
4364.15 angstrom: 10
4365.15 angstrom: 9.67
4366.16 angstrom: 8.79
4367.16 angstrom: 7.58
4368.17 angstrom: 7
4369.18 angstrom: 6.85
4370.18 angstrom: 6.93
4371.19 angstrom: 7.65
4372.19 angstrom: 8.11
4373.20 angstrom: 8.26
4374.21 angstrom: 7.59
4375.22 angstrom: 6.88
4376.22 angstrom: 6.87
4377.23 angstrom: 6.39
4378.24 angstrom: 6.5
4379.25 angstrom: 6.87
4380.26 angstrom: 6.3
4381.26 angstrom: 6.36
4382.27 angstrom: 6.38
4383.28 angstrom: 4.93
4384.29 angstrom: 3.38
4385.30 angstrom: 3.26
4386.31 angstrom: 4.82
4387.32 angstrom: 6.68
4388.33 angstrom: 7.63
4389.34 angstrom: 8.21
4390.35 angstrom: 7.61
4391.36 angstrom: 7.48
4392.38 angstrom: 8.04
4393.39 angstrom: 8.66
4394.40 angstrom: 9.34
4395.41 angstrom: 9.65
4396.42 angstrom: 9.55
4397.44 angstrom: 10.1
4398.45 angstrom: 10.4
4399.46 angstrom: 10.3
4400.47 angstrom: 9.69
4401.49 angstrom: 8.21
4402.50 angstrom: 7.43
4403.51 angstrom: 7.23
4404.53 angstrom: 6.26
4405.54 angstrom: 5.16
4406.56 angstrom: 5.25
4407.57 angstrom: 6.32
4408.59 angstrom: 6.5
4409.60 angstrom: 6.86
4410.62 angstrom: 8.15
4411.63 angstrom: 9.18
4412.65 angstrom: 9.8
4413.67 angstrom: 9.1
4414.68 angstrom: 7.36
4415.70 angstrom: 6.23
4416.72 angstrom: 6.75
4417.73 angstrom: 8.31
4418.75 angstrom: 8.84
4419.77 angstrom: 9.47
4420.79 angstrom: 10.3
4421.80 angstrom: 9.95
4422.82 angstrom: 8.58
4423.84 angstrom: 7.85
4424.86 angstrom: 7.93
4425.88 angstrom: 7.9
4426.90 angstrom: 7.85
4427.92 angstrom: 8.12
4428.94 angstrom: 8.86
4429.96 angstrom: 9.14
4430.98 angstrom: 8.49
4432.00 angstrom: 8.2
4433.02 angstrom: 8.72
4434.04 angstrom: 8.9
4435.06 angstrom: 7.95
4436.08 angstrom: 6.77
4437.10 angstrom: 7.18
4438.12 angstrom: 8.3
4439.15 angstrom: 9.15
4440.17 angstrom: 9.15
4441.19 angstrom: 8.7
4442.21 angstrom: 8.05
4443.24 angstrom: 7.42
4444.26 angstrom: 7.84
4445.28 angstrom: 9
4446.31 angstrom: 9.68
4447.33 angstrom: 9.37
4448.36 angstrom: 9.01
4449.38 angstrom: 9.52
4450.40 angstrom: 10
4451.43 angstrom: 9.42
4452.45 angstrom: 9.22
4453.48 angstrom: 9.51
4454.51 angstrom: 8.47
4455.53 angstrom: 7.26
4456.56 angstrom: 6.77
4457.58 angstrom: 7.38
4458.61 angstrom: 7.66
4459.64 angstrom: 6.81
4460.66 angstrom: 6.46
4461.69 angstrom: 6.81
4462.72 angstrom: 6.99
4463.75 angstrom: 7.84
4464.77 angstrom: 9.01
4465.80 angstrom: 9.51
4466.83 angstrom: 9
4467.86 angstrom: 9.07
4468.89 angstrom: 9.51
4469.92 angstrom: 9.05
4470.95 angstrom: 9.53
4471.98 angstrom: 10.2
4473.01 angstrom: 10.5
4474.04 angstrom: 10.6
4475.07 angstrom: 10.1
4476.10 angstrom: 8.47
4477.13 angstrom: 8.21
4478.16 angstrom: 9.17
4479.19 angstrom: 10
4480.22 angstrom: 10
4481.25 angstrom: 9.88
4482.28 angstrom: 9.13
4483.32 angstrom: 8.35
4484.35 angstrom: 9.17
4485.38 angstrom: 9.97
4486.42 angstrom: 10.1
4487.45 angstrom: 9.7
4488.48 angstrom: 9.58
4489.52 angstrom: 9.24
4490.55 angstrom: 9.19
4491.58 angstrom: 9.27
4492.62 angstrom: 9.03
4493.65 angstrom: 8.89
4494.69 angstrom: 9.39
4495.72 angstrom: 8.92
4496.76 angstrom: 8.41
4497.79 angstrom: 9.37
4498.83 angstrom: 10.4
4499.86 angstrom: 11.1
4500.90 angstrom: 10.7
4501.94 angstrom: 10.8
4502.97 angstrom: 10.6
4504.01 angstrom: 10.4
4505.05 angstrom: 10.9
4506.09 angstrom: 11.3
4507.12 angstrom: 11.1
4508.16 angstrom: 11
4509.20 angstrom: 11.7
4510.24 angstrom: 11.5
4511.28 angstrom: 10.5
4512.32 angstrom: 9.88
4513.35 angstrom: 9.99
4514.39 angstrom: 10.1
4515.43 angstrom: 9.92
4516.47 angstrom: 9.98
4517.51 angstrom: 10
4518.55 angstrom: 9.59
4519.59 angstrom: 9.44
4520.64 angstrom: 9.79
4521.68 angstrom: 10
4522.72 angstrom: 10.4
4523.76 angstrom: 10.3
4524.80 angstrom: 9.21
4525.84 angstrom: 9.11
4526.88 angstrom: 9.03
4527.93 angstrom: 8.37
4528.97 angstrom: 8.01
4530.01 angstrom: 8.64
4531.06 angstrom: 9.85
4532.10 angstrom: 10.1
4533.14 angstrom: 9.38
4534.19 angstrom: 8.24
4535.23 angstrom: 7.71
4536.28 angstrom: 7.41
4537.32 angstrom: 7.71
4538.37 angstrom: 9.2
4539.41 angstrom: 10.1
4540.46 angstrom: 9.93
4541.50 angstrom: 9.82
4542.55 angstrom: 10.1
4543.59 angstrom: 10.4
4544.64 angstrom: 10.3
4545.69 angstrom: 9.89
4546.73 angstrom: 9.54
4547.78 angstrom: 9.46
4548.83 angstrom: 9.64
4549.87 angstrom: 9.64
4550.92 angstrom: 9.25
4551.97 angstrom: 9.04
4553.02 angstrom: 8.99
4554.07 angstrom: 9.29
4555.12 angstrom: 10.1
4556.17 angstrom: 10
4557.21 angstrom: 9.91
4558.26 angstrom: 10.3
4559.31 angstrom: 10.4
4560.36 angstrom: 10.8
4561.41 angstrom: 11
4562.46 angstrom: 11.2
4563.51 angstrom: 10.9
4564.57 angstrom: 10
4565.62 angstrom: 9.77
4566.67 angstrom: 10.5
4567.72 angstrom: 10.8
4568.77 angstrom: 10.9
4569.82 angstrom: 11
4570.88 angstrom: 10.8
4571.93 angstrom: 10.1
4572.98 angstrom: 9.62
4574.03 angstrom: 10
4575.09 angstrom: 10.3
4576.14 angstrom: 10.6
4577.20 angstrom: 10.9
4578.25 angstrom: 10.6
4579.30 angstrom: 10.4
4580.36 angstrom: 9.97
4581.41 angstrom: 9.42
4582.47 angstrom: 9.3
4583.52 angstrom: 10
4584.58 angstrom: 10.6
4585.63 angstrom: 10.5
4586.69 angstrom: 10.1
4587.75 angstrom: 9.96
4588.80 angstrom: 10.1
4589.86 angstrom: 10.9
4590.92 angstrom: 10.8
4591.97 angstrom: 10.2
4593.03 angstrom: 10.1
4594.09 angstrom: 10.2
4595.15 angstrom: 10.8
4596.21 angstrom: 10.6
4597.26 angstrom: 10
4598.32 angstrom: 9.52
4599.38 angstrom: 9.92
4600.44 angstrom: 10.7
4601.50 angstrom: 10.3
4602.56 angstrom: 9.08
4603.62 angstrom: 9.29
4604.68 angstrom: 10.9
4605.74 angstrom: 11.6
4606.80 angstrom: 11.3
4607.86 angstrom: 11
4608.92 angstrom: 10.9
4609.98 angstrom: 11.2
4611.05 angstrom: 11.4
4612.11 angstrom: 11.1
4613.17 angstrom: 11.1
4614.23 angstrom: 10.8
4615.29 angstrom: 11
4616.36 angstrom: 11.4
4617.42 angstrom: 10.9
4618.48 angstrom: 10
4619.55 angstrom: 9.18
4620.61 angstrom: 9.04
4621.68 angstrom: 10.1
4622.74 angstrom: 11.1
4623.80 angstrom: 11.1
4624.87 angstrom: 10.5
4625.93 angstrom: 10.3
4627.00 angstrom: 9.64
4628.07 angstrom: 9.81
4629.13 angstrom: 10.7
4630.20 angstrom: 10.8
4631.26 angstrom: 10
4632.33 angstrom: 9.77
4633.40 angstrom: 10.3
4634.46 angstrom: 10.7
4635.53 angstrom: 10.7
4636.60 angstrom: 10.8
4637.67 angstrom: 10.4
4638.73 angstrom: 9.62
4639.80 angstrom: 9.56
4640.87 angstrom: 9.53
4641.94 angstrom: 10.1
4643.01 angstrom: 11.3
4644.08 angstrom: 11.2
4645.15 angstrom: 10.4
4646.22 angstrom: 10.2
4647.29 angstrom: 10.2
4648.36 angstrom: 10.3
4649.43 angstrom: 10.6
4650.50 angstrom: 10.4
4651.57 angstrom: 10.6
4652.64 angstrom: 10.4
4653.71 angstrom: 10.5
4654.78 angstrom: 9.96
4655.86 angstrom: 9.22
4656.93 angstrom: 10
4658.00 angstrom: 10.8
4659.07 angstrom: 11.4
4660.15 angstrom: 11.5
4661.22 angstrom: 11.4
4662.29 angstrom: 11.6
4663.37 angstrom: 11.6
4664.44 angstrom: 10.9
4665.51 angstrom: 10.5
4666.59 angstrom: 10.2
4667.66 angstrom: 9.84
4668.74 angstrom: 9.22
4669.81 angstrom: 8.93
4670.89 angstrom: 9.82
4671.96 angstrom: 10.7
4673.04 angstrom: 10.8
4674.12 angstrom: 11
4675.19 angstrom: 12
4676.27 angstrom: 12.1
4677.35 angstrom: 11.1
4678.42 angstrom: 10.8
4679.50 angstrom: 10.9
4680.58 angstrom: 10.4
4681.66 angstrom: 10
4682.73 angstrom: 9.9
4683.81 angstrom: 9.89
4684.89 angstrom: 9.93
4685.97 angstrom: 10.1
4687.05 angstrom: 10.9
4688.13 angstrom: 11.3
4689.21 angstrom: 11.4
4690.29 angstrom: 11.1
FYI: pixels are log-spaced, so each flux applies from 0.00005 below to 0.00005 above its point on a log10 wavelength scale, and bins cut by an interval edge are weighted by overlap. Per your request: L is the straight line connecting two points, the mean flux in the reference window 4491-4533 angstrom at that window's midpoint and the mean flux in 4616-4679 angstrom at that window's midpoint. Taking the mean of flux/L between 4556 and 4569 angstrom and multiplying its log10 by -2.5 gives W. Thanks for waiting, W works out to -0.04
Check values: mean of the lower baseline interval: 9.92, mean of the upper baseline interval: 10.5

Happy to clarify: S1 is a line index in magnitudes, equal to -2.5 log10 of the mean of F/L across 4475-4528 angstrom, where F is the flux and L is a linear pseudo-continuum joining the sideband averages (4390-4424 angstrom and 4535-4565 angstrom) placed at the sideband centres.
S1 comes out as -0.07 mag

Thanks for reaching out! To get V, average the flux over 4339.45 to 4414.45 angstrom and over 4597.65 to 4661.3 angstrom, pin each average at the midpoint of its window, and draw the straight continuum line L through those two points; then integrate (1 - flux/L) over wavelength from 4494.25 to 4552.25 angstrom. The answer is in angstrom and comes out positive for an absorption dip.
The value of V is -3.18 angstrom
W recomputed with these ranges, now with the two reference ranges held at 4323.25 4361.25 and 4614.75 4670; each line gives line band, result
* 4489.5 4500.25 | -0.04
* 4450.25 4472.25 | 0.05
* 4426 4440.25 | 0.03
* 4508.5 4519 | -0.12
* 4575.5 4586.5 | -0.04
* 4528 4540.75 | 0.07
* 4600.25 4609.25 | -0.05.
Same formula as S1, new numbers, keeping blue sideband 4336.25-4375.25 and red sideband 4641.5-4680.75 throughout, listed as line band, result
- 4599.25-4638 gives -0.03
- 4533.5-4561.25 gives 0.01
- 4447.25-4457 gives -0.01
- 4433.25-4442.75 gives 0.05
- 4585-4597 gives -0.04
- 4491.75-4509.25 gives -0.11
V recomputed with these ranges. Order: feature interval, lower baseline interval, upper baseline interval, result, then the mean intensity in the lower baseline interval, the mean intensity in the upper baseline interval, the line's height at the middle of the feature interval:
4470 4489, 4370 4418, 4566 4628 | -2.0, 7.39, 10.4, 8.67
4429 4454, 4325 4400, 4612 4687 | -0.8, 7.66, 10.5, 8.43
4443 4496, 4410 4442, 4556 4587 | 0.4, 8.42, 10.4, 9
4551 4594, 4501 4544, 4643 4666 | -0.5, 9.8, 10.7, 10.1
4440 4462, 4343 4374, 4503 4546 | 1.6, 8.08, 9.77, 9.02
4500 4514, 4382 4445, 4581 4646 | -2.7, 7.91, 10.4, 9.07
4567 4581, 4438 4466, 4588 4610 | -0.5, 8.35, 10.4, 10.1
